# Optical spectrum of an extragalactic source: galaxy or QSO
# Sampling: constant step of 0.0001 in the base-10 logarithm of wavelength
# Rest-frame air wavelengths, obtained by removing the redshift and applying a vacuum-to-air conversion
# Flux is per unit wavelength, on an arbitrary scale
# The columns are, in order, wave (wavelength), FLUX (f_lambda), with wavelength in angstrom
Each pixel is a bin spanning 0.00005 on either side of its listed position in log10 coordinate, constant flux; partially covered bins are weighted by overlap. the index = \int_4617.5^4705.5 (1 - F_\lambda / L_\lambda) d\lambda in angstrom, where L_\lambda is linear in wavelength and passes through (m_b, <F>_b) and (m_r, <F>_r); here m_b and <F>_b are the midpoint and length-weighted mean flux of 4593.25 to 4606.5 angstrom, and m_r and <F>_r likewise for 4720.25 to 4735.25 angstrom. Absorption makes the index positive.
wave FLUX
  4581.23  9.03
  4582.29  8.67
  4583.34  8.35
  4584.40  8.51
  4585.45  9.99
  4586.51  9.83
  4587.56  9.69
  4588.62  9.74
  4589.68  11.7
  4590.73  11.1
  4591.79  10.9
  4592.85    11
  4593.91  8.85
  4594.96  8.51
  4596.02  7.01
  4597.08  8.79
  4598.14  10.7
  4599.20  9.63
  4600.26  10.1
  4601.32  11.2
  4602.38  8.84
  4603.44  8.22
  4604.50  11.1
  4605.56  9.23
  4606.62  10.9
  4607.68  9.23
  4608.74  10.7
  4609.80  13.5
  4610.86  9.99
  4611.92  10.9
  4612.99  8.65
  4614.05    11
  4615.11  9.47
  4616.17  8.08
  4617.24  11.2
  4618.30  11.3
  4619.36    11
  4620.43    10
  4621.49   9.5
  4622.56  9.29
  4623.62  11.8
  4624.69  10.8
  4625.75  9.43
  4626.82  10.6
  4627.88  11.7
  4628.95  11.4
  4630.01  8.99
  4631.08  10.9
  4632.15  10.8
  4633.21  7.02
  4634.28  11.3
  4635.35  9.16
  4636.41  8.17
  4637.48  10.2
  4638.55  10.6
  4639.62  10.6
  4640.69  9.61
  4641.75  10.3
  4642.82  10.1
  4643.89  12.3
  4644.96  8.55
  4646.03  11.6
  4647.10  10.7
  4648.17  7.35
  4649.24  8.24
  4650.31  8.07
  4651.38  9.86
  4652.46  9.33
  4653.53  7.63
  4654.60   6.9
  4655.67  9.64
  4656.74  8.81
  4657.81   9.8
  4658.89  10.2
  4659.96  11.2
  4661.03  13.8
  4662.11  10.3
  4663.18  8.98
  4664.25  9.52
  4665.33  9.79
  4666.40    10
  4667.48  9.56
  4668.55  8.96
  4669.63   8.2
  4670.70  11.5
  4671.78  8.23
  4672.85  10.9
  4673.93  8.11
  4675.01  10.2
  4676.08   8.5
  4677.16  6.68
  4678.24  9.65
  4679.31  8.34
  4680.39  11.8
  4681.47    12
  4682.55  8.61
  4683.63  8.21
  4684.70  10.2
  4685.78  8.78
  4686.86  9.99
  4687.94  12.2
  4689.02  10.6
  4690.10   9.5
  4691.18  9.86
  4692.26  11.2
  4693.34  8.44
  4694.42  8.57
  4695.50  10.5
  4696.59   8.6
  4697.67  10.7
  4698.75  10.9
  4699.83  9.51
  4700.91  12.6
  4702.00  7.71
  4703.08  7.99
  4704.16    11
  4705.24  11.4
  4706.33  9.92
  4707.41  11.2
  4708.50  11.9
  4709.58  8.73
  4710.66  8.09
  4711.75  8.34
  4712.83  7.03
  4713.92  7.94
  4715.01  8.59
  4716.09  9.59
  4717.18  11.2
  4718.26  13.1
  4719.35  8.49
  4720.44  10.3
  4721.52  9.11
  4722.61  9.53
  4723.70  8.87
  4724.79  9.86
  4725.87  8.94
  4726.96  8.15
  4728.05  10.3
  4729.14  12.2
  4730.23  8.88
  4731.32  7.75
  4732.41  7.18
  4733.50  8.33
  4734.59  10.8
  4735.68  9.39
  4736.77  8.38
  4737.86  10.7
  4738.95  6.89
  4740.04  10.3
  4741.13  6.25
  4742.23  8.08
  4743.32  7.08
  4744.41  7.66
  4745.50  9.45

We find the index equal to -4.6 angstrom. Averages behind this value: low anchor 9.41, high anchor 9.28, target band 9.84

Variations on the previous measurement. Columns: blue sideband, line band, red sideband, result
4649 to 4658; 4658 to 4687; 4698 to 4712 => -1.8 angstrom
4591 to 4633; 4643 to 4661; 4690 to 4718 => 0.7 angstrom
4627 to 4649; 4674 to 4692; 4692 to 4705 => 0.4 angstrom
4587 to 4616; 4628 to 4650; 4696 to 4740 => -0.1 angstrom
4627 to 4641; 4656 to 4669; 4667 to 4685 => -0.6 angstrom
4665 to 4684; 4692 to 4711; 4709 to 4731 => -1.2 angstrom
